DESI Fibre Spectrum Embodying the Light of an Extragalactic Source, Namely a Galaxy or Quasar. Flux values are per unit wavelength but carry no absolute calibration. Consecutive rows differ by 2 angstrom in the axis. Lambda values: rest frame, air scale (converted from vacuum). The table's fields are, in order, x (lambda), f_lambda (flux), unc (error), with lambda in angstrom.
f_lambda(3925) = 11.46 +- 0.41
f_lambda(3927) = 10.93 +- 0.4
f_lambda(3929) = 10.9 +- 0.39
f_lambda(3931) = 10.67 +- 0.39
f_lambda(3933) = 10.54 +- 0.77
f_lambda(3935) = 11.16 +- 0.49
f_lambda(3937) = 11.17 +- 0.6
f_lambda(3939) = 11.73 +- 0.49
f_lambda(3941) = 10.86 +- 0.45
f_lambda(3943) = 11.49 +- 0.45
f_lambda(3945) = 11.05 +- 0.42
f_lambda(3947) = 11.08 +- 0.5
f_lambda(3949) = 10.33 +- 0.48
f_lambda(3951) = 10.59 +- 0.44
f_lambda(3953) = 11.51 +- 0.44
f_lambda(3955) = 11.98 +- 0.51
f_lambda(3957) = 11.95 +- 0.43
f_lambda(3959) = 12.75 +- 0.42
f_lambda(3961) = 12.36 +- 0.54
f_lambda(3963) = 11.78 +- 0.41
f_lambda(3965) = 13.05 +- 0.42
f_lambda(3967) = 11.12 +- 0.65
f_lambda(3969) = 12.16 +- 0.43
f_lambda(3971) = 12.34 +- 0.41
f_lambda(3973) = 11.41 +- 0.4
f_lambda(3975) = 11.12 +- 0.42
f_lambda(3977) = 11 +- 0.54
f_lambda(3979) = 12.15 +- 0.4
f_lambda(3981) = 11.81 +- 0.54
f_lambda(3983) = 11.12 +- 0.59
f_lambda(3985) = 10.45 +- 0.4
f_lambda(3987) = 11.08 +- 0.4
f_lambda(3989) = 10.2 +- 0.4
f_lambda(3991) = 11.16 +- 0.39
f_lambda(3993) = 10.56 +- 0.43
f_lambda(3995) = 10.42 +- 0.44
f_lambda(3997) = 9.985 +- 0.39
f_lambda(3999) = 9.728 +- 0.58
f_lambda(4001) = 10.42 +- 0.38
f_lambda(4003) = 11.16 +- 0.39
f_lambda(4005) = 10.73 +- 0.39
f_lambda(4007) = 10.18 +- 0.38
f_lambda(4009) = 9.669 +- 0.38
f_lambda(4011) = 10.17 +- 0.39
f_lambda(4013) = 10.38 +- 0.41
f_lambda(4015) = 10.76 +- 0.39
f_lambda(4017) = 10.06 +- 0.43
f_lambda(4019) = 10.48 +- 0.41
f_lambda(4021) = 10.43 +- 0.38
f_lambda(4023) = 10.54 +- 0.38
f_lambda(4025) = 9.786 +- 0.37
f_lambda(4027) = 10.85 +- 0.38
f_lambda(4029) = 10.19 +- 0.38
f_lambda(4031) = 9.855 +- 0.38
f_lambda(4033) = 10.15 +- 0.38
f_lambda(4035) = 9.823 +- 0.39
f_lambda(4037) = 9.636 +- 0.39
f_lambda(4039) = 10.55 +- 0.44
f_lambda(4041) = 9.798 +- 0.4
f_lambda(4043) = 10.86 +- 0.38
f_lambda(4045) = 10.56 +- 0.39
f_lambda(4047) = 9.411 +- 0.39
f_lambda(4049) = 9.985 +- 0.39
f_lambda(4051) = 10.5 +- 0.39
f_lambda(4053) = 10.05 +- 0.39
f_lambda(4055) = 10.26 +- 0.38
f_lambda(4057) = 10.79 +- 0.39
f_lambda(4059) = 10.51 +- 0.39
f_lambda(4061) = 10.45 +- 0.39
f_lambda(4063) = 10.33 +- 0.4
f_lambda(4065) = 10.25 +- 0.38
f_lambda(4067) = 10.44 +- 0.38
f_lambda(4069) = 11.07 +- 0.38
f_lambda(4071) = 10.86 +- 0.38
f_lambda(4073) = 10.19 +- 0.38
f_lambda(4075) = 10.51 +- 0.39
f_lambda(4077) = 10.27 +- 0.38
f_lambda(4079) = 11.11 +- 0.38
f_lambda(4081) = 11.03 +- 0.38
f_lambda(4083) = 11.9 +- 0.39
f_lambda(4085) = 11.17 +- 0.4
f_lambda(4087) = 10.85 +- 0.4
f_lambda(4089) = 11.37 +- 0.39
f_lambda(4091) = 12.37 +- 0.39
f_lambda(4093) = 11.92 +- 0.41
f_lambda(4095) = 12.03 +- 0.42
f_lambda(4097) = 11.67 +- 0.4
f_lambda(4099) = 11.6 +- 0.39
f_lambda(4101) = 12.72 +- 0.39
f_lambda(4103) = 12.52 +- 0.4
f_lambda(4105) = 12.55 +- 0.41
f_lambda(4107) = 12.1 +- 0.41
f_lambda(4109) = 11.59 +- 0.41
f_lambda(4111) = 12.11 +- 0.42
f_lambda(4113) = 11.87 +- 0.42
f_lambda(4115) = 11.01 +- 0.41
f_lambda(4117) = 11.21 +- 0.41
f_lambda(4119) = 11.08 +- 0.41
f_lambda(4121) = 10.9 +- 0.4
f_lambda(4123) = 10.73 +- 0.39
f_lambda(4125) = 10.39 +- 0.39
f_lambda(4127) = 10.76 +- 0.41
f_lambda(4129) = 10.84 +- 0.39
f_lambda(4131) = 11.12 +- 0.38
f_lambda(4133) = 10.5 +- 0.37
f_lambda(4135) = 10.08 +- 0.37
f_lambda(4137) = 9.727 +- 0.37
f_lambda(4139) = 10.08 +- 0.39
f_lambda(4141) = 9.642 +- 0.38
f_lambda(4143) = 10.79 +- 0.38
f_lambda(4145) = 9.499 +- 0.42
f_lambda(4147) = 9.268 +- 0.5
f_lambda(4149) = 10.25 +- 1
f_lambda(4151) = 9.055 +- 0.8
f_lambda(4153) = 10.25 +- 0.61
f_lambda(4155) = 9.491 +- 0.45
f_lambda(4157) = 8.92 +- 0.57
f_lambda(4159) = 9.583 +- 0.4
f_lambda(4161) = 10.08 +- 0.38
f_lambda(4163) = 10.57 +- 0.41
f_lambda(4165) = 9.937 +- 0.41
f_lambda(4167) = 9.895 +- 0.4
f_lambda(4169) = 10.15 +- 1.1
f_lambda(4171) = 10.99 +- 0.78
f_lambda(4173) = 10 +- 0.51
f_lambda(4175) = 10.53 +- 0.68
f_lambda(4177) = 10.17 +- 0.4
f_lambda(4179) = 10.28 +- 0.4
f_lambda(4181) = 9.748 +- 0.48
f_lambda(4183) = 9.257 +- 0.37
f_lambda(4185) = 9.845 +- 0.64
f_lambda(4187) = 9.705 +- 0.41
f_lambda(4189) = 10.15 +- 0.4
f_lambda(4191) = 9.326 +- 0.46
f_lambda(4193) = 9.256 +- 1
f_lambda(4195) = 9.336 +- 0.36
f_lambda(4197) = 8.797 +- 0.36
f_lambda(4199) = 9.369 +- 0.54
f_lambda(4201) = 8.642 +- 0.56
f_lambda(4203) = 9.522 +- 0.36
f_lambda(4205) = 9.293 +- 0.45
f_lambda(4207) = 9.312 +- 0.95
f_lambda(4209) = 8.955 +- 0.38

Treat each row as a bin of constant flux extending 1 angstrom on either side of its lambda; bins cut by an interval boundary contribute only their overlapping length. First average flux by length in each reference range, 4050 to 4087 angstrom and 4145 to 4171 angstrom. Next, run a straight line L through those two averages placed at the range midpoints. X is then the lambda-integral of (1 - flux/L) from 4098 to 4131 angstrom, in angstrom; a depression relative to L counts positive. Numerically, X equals -4.1 angstrom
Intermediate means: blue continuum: 10.7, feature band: 11.5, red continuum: 9.82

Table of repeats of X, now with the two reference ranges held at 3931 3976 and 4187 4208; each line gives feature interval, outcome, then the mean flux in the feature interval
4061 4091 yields -1.29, 10.9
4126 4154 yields -0.84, 10.1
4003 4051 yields 2.70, 10.2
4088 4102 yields -2.35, 12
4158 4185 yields -1.50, 10.1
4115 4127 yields -1.03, 10.9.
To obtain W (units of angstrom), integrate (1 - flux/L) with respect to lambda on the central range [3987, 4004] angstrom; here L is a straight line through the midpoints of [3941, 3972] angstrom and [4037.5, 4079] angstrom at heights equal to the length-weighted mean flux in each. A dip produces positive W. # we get 1.1 angstrom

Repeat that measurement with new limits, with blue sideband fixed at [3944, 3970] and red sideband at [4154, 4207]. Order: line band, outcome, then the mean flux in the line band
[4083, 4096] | -1.4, 11.6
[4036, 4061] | 1.4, 10.3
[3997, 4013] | 1.4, 10.3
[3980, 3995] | 0.7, 10.9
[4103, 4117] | -2.1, 11.9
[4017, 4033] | 1.2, 10.3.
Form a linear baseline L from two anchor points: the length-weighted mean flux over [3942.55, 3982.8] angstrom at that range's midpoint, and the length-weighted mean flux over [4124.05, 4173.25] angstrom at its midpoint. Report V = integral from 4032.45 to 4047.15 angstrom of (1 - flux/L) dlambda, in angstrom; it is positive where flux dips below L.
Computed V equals 1.14 angstrom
